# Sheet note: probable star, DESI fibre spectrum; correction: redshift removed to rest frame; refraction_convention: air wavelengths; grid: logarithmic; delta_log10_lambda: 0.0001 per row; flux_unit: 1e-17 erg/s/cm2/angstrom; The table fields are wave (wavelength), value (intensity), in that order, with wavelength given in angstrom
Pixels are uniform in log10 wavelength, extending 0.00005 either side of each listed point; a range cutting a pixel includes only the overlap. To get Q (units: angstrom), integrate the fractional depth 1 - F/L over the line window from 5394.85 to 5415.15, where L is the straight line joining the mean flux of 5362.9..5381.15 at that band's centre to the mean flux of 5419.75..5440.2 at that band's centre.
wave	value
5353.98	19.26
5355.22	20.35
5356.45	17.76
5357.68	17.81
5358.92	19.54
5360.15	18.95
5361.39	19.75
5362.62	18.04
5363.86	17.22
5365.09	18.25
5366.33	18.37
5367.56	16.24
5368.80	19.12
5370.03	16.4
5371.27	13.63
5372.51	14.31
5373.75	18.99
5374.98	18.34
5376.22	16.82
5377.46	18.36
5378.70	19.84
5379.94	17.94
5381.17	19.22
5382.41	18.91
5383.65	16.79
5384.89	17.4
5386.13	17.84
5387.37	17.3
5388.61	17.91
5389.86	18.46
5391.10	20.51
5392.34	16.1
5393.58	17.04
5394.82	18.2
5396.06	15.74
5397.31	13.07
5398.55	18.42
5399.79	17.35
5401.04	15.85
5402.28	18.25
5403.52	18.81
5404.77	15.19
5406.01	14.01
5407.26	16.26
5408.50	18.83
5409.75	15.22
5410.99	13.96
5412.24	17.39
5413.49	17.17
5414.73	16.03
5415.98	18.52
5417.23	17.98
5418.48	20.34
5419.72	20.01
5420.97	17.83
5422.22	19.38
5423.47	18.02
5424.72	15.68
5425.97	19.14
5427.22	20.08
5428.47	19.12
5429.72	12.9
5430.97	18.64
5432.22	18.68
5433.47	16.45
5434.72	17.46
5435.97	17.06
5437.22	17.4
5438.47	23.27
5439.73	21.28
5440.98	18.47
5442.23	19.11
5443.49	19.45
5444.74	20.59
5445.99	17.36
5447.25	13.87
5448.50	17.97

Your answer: 1.7 angstrom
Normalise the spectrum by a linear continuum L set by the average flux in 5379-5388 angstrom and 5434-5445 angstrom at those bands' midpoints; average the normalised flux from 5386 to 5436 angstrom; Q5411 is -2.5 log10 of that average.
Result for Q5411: 0.08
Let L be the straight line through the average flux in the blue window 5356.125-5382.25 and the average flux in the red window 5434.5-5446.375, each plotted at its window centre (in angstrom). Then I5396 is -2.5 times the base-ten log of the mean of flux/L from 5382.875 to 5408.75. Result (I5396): 0.079 mag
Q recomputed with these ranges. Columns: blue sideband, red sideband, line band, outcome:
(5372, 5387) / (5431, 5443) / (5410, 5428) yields 0.59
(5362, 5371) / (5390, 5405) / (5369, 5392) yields -0.51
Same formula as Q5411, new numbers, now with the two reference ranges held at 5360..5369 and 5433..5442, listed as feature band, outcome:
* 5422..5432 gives 0.053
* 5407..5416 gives 0.125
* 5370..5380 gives 0.067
